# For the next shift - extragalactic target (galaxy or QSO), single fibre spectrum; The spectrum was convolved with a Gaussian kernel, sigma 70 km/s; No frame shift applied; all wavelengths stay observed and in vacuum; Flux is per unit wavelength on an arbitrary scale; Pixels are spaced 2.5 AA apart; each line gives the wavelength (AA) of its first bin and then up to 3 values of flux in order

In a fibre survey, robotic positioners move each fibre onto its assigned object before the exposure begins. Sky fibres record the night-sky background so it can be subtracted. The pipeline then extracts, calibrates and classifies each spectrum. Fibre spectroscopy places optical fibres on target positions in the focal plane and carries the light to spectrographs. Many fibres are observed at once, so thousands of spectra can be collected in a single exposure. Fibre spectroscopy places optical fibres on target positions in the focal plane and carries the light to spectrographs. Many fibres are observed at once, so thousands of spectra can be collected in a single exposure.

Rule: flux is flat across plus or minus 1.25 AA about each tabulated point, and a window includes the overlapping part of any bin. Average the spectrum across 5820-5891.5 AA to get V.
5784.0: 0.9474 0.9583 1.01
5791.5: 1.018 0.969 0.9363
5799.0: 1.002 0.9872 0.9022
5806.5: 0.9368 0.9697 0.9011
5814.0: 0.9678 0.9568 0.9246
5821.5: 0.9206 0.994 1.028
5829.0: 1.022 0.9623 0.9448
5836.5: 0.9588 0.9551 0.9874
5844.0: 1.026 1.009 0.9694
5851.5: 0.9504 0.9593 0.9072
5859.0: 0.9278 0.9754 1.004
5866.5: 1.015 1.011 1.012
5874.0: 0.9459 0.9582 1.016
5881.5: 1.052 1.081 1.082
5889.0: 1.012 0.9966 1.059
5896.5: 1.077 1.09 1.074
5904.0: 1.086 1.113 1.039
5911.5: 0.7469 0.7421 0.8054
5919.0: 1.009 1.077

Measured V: 0.989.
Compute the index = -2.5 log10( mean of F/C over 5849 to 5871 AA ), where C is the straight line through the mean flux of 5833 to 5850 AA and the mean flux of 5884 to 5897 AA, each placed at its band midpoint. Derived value 0.038 mag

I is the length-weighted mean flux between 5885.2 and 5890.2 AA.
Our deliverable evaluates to 1.05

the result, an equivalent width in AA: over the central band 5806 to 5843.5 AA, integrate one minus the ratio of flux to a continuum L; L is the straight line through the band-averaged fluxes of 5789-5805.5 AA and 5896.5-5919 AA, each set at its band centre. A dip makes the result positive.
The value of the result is 0.3 AA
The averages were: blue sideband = 0.972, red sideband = 0.971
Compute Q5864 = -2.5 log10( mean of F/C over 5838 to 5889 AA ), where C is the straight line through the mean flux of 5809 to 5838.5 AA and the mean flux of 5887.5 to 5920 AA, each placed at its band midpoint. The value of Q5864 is -0.02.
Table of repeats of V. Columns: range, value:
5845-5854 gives 0.975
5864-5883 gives 1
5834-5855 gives 0.975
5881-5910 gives 1.06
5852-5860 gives 0.933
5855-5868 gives 0.967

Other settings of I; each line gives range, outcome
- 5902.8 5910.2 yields 1.08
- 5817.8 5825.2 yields 0.946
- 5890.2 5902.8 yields 1.06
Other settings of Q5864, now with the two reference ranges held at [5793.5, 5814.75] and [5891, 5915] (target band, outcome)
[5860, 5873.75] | -0.013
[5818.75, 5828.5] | -0.015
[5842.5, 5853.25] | -0.013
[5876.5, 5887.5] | -0.055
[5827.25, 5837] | -0.010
